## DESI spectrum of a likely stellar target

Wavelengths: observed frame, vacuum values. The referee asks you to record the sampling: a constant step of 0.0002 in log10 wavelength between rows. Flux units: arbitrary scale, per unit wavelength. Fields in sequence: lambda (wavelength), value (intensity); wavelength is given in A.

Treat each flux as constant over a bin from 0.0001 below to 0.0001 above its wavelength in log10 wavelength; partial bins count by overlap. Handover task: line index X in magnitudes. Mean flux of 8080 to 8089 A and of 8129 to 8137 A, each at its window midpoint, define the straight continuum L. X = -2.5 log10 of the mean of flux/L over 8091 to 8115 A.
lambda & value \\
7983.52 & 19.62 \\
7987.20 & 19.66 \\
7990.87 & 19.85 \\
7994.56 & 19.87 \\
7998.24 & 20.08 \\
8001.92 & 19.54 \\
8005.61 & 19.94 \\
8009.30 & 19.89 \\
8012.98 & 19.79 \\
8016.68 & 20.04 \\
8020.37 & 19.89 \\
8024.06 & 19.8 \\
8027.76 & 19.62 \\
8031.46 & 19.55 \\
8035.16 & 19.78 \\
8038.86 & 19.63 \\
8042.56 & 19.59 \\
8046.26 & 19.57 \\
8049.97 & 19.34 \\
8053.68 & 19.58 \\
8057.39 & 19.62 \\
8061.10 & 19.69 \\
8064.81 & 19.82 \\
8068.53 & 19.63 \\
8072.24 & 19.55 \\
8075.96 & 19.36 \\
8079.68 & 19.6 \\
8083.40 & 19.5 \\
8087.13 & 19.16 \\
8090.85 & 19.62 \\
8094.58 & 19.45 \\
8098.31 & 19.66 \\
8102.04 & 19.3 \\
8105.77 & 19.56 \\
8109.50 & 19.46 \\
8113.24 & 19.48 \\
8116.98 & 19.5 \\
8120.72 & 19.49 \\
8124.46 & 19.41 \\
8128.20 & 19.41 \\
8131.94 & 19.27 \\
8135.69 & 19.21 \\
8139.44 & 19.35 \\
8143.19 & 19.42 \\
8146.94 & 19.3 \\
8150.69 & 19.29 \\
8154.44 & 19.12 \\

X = -0.01 mag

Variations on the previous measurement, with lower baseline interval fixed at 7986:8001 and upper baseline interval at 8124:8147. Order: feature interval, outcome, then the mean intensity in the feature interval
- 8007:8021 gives -0.01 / 19.9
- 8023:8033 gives 0.01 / 19.6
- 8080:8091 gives 0.01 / 19.4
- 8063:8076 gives 0.00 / 19.6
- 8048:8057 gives 0.01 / 19.5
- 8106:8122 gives 0.00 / 19.5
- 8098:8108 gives 0.00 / 19.5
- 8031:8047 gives 0.00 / 19.6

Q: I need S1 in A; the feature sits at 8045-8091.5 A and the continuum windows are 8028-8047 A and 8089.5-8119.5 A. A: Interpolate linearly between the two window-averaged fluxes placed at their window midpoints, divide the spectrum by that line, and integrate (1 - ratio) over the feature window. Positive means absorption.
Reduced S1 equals 0.1 A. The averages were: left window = 19.6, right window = 19.5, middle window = 19.5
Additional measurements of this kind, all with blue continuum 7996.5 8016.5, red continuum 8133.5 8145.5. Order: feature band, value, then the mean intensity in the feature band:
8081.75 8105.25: 0.1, 19.5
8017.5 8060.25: 0.2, 19.6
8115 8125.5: 0.0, 19.5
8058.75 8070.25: -0.1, 19.7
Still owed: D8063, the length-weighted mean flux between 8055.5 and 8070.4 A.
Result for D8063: 19.7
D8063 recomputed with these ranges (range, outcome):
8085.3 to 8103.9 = 19.4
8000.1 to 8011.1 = 19.8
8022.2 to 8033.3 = 19.7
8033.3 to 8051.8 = 19.6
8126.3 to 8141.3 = 19.3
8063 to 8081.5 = 19.6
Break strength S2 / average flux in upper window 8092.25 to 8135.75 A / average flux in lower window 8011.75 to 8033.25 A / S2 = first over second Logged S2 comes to 0.98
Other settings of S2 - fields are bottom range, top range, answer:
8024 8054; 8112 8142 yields 0.99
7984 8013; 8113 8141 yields 0.98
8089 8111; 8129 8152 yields 0.99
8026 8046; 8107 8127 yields 0.99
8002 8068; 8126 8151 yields 0.98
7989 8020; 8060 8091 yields 0.98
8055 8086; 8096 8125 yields 0.99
